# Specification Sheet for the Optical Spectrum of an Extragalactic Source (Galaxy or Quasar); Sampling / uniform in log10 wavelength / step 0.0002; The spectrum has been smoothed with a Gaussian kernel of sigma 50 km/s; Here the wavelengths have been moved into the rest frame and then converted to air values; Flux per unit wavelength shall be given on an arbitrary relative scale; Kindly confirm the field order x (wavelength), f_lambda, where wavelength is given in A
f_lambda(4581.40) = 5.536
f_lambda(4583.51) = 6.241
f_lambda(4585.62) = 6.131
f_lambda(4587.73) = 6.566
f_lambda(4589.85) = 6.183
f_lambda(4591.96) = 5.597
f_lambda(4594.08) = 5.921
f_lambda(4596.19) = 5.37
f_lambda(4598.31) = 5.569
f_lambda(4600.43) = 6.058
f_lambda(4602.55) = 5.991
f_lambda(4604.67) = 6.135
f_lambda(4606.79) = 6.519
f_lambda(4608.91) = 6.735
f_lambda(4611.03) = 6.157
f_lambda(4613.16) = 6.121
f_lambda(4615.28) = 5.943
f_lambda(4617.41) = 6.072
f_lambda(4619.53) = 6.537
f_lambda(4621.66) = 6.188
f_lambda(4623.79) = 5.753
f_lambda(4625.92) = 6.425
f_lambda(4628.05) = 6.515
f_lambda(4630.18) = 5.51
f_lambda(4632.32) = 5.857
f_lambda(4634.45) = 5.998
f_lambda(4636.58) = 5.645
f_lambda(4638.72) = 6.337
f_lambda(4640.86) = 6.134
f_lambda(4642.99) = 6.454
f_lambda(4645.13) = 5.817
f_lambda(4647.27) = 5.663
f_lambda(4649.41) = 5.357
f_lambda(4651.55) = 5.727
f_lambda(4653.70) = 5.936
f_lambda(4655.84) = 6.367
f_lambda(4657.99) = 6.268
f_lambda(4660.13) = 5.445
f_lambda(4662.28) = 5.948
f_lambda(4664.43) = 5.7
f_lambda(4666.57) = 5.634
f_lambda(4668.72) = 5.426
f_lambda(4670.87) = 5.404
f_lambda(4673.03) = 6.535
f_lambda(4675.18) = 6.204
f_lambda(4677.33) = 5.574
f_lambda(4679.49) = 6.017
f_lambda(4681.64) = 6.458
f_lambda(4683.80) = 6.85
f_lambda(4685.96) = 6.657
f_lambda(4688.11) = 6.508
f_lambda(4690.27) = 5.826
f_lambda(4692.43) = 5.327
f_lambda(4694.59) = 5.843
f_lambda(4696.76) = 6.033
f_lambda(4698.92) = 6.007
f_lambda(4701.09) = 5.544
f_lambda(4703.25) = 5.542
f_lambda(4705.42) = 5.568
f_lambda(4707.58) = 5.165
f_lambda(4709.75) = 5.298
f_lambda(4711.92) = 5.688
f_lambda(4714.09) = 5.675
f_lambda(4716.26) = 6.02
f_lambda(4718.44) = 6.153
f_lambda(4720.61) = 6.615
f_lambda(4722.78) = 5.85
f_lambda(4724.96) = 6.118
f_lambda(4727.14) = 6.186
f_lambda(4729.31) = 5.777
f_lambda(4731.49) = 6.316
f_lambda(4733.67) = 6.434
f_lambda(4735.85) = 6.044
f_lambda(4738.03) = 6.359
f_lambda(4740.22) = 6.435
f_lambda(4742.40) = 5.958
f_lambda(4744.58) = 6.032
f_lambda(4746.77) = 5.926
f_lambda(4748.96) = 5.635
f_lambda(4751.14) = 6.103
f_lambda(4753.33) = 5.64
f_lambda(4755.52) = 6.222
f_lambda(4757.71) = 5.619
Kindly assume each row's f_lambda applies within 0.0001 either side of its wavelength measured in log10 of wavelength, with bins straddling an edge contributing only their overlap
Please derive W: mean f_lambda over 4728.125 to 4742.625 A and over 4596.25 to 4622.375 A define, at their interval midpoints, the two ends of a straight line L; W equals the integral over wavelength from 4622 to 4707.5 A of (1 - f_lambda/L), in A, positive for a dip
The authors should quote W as 3.2 A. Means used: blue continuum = 6.14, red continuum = 6.2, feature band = 5.94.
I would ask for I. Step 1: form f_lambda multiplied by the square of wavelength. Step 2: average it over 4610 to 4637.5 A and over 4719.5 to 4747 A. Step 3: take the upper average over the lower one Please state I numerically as 1.07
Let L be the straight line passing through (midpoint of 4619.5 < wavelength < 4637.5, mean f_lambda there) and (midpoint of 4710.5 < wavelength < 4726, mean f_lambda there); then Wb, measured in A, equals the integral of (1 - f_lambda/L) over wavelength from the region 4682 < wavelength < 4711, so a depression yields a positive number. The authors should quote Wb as 0.6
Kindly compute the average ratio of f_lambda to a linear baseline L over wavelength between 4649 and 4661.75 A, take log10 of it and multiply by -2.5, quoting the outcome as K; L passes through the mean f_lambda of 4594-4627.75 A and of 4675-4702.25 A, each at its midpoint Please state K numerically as 0.04 mag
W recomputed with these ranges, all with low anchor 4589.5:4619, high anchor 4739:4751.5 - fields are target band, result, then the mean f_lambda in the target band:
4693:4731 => 1.2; 5.83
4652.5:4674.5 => 0.6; 5.87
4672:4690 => -0.9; 6.33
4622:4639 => 0.1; 6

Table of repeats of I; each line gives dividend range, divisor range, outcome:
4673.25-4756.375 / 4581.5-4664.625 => 1.04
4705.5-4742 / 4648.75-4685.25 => 1.03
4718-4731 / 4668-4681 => 1.06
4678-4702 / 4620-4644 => 1.03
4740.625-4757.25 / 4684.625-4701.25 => 1.01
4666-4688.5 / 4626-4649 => 1.04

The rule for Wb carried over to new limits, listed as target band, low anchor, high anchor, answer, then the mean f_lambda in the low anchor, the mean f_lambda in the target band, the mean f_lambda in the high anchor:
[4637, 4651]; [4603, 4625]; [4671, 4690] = 0.7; 6.21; 5.94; 6.28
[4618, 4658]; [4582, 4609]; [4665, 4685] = 0.0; 6.05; 6.02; 6.01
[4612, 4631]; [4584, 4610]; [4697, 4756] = -0.3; 6.07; 6.13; 5.94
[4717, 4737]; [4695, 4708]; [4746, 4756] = -1.3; 5.68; 6.16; 5.89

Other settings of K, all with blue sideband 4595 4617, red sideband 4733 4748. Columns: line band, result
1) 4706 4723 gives 0.06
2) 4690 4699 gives 0.06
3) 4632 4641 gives 0.02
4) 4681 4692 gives -0.05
